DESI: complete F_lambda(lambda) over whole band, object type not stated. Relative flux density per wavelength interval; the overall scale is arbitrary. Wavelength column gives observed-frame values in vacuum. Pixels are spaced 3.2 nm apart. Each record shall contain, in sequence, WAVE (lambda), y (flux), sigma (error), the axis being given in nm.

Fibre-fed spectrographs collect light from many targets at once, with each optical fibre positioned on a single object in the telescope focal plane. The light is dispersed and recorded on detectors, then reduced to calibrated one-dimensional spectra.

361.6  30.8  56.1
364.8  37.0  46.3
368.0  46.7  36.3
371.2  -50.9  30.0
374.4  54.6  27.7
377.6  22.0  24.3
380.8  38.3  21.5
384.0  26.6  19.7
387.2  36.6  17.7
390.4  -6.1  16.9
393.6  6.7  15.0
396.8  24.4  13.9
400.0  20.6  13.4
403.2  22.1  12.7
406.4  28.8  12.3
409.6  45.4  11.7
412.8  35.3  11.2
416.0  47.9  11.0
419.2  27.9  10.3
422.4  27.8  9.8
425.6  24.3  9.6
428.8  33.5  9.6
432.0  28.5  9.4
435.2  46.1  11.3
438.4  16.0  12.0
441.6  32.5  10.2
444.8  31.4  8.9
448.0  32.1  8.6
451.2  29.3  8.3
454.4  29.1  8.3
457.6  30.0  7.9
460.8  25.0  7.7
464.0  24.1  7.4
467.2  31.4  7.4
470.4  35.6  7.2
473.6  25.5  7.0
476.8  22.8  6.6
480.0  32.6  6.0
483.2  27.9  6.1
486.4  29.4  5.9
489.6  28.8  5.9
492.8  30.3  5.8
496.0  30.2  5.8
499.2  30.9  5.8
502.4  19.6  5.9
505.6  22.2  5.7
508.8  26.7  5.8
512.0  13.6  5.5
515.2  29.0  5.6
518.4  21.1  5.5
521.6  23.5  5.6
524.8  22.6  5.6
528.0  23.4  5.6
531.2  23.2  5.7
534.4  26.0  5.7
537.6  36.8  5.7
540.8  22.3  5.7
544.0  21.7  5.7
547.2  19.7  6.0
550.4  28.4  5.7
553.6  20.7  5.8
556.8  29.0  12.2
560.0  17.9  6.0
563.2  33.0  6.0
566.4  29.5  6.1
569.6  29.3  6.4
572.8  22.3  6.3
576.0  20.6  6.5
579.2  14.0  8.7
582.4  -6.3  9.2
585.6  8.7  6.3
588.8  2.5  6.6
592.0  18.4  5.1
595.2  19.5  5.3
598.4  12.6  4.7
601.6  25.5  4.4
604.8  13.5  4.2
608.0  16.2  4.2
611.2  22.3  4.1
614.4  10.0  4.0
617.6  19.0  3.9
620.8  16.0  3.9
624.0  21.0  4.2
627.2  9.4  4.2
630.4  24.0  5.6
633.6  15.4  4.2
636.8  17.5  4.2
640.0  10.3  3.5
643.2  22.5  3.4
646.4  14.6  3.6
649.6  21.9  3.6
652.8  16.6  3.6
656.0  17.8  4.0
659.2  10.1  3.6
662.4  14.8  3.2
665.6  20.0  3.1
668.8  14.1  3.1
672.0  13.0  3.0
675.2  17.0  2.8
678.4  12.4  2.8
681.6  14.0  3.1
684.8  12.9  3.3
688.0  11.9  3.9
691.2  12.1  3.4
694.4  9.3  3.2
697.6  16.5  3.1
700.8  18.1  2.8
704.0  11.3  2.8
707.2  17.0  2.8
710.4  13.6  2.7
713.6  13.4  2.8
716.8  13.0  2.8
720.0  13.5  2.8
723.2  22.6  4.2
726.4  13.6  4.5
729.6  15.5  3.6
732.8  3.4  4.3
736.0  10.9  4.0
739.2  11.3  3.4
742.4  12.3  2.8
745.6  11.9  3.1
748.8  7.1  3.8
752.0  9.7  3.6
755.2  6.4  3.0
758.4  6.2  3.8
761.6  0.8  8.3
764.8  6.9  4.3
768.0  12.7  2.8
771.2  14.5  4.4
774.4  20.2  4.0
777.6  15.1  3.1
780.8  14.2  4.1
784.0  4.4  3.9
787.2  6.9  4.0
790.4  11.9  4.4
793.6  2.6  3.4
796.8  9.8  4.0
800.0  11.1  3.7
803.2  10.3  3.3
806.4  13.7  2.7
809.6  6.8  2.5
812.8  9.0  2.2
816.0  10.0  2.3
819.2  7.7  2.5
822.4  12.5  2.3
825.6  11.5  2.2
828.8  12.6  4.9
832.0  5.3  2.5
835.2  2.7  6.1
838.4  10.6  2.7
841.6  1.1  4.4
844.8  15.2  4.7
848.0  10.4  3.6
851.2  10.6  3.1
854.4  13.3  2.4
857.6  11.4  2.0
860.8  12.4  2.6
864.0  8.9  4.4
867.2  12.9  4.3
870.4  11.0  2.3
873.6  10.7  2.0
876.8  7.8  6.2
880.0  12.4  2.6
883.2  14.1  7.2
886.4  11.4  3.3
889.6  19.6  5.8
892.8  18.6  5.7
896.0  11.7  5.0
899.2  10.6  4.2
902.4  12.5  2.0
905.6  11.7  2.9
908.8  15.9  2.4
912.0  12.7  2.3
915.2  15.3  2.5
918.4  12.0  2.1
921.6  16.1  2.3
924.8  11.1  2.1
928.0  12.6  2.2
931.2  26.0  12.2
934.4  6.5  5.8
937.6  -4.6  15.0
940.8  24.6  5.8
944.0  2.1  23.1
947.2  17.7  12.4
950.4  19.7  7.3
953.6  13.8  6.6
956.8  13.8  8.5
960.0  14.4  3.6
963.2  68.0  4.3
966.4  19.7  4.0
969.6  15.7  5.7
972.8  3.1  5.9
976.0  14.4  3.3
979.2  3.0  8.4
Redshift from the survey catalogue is 1.58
